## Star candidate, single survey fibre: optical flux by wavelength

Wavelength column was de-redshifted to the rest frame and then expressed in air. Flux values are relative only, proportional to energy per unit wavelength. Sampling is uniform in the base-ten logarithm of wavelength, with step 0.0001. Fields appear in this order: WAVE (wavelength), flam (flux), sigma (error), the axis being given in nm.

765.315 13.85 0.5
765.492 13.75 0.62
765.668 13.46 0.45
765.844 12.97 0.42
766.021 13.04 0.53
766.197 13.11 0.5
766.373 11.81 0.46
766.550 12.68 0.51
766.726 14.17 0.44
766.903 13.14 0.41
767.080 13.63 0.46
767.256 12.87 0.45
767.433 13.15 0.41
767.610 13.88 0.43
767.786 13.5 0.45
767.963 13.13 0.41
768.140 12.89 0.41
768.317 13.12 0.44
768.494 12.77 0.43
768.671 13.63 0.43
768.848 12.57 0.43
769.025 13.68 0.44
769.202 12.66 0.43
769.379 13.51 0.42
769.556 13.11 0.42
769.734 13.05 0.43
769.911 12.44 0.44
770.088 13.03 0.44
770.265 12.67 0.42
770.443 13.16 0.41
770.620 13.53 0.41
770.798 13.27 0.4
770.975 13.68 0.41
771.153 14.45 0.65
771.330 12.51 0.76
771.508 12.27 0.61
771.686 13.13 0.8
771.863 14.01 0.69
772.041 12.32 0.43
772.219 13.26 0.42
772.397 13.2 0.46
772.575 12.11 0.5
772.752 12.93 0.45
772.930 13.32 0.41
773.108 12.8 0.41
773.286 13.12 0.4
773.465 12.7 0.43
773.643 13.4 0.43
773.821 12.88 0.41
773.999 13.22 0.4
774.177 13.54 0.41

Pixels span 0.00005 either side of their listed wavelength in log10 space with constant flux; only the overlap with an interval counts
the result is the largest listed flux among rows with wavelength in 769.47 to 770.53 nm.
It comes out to 13.16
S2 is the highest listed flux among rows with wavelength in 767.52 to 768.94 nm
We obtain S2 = 13.88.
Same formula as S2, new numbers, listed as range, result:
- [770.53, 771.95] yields 14.45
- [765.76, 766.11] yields 13.04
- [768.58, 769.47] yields 13.68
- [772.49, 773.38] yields 13.32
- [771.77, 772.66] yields 14.01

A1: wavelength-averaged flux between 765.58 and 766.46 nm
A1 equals 12.9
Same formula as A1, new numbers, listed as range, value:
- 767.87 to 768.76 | 13.1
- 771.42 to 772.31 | 13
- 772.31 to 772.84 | 12.8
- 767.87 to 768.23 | 13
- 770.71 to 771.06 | 13.5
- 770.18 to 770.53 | 12.9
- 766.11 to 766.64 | 12.5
